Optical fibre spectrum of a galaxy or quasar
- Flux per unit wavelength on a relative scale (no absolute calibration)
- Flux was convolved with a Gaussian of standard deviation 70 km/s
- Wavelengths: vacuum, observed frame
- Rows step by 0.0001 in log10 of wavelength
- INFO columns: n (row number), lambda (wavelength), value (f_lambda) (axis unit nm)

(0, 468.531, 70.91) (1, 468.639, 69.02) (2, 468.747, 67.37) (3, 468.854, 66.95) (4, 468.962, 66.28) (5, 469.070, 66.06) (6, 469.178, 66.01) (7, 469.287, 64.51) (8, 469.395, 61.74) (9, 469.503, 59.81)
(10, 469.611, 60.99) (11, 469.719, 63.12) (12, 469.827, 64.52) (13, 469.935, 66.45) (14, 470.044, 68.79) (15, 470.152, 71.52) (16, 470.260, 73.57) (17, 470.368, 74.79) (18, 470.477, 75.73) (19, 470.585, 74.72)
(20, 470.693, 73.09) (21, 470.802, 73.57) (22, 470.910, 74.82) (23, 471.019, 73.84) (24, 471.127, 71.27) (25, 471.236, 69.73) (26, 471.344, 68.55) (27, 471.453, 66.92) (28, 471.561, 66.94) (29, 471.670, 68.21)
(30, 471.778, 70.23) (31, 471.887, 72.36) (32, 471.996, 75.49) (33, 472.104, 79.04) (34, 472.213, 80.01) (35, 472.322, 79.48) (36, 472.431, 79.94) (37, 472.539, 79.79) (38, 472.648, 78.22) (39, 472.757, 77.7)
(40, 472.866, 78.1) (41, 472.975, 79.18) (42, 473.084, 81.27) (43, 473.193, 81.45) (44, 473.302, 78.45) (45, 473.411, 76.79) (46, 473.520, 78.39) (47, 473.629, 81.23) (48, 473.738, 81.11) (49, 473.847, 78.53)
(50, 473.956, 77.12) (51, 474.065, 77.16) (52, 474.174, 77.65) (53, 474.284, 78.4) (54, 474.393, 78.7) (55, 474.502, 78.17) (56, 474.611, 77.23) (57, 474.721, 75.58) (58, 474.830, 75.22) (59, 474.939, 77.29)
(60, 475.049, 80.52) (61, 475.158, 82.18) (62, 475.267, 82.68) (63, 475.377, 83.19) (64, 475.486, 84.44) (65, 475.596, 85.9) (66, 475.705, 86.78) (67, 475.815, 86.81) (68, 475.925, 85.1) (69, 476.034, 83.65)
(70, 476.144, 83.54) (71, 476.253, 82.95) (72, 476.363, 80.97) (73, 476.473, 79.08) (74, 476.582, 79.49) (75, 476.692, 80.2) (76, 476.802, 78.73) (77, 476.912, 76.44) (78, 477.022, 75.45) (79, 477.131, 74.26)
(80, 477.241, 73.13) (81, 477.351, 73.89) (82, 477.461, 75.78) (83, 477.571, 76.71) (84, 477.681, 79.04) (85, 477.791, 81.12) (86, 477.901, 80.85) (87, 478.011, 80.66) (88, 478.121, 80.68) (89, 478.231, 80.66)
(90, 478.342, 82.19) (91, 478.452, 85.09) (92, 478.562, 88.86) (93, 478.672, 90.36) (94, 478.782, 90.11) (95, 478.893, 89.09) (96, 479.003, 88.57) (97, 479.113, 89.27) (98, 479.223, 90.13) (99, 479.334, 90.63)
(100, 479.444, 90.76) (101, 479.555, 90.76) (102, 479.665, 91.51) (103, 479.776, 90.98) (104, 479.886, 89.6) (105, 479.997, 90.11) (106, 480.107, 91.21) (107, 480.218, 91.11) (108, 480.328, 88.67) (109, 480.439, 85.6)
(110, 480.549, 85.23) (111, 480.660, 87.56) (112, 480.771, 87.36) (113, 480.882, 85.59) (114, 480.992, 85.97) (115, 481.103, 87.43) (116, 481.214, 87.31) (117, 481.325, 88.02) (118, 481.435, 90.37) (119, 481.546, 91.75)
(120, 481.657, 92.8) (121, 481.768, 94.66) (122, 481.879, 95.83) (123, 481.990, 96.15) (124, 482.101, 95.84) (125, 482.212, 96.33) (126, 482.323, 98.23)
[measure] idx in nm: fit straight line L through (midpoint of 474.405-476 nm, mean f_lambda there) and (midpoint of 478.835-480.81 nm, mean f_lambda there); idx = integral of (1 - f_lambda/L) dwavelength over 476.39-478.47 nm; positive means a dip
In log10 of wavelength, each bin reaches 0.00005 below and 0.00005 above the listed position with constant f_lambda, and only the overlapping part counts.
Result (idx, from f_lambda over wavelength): 0.16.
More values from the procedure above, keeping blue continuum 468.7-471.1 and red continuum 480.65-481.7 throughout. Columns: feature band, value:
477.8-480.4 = -0.09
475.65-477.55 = 0.01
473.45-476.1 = -0.11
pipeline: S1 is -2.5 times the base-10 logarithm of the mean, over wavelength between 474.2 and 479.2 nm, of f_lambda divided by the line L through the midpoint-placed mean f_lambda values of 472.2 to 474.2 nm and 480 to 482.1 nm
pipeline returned 0.033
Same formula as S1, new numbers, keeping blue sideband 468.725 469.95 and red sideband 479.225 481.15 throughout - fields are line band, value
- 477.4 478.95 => 0.02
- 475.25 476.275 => -0.08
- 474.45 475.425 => -0.03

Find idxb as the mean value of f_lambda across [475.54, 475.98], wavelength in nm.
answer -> 86.1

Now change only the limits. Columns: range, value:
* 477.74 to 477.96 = 81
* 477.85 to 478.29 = 80.6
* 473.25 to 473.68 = 78.7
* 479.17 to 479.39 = 90.3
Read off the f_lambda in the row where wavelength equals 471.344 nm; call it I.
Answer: 68.55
